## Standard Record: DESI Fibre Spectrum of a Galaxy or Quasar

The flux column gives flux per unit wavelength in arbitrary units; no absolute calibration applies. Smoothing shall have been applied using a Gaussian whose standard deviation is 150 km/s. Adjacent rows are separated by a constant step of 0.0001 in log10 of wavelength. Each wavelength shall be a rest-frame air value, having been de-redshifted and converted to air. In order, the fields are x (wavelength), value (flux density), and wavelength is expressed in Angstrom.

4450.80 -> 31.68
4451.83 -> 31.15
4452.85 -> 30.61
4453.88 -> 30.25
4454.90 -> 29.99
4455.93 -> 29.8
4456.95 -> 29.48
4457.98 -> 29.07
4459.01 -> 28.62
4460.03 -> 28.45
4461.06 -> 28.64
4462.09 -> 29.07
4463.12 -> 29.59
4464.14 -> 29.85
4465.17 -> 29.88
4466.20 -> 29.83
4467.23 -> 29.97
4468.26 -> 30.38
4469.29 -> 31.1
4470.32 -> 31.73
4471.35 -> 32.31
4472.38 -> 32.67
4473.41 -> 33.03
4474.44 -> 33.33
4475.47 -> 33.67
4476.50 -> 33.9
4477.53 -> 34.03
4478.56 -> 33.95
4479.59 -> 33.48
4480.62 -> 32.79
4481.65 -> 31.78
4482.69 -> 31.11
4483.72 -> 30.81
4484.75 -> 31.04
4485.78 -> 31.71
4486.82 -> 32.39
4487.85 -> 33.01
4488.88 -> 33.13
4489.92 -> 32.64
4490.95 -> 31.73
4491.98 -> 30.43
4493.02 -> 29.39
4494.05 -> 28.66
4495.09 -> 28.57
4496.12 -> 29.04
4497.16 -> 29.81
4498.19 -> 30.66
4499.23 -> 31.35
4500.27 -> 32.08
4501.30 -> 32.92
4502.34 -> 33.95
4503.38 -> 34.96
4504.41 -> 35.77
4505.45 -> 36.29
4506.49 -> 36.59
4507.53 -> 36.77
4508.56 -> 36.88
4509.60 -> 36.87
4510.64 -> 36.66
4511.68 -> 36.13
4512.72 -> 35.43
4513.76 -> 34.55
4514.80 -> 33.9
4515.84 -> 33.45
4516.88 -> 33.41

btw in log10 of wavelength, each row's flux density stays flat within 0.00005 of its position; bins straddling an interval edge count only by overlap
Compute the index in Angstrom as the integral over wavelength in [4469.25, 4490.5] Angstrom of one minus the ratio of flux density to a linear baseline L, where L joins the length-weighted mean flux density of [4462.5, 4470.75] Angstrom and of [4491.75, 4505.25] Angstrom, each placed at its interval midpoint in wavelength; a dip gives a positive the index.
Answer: -1.3 Angstrom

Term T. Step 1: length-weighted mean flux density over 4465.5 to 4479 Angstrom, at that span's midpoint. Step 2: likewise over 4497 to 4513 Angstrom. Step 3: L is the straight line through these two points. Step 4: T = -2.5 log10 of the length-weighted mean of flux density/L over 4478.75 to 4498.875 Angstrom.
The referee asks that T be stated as 0.08 mag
